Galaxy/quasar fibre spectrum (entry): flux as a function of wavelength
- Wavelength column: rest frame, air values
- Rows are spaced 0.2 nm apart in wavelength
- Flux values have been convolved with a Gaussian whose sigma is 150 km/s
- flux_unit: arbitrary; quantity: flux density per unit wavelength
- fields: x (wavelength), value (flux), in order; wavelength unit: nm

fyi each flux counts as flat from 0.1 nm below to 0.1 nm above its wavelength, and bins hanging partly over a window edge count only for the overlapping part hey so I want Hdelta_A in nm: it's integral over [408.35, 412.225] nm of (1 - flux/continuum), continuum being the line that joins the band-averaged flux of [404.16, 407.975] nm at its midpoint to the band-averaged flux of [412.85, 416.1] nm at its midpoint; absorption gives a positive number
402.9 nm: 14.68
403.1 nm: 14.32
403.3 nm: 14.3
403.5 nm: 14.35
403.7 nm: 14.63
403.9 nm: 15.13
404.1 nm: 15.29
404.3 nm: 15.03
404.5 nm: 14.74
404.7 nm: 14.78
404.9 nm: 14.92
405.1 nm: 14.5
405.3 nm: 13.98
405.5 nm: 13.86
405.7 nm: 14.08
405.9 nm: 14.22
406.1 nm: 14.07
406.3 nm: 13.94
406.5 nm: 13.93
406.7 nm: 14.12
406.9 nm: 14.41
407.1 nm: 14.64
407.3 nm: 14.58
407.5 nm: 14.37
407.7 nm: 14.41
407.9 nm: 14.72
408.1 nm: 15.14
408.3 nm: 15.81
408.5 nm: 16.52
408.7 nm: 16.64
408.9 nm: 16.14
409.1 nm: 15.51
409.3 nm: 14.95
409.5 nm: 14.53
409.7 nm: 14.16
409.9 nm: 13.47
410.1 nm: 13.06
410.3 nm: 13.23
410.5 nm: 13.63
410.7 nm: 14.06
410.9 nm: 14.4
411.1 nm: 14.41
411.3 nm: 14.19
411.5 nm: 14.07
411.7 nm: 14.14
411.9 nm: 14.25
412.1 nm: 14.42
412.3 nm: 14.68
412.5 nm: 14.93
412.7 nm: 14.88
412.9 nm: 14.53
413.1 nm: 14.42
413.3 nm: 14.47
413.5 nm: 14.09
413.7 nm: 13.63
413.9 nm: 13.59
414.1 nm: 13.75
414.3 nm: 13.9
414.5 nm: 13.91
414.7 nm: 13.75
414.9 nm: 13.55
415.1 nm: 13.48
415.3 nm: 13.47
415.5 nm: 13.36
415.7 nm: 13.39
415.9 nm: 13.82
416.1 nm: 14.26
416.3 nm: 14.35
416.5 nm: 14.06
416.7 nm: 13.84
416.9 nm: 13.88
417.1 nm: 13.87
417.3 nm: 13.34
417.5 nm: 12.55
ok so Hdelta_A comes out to -0.12 nm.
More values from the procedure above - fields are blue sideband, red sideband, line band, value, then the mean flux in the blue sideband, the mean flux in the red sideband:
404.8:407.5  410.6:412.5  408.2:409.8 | -0.14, 14.3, 14.3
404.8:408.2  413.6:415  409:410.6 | 0.00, 14.3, 13.7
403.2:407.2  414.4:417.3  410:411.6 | 0.02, 14.4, 13.8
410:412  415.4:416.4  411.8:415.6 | -0.05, 13.9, 13.8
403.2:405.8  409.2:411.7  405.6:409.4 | -0.15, 14.6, 14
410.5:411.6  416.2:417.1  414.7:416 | 0.05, 14.2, 14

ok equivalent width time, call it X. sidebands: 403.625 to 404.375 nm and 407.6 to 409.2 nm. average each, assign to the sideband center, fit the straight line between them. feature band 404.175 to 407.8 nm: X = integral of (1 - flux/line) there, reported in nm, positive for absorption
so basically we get 0.22 nm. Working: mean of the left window 15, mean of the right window 15.6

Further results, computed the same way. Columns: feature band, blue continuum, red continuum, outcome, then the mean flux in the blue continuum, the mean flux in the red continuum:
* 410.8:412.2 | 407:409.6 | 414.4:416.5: 0.029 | 15.2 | 13.7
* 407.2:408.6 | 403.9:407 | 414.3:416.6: -0.081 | 14.4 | 13.8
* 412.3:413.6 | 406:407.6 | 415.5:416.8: -0.050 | 14.3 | 13.9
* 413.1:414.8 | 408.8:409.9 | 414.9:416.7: 0.021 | 14.9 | 13.8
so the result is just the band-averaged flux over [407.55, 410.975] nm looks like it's 14.7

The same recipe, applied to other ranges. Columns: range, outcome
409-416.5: 14.1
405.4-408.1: 14.3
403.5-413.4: 14.5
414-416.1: 13.7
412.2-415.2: 14.1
